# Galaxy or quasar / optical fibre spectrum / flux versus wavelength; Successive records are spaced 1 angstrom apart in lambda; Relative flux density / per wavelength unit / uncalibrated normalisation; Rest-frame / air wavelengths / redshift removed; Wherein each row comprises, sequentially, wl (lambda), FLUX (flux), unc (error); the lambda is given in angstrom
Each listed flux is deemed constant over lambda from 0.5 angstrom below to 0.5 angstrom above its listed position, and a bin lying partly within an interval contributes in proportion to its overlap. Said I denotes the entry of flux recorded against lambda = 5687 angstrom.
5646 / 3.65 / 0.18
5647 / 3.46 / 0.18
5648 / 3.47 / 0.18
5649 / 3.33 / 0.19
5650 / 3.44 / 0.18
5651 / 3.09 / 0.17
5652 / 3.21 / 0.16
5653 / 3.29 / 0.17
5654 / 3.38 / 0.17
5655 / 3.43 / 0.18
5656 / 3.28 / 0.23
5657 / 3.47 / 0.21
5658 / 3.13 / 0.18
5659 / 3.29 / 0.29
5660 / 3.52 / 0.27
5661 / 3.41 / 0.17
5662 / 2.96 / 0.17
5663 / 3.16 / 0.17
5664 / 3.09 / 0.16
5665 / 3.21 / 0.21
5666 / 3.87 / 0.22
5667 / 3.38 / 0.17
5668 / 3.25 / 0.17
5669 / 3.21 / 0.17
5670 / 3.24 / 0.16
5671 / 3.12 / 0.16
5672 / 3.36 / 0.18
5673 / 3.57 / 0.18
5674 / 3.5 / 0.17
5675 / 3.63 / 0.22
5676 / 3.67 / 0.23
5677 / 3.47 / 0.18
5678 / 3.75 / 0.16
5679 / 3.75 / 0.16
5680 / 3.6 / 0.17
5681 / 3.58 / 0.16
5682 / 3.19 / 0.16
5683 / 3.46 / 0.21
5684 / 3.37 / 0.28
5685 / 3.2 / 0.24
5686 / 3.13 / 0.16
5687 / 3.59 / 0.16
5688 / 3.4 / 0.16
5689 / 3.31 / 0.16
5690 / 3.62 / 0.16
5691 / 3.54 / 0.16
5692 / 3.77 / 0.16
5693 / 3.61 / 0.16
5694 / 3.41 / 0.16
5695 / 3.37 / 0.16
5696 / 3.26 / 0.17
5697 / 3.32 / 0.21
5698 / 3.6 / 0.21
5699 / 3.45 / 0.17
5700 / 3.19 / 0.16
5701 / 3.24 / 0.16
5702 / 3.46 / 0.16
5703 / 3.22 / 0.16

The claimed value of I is 3.59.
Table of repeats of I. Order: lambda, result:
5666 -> 3.87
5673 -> 3.57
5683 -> 3.46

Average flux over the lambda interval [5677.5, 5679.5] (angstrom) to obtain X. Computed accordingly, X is 3.75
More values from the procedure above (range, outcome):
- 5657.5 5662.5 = 3.26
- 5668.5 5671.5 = 3.19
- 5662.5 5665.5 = 3.15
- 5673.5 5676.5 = 3.6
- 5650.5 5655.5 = 3.28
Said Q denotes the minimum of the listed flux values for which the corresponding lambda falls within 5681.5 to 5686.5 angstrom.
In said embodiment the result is 3.13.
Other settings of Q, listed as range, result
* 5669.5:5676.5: 3.12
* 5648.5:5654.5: 3.09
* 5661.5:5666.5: 2.96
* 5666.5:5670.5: 3.21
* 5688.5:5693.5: 3.31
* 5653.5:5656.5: 3.28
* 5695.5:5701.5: 3.19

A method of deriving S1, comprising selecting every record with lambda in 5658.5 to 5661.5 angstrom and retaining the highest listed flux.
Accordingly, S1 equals 3.52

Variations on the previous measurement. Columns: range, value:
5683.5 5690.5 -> 3.62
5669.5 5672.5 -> 3.36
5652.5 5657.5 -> 3.47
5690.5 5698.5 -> 3.77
